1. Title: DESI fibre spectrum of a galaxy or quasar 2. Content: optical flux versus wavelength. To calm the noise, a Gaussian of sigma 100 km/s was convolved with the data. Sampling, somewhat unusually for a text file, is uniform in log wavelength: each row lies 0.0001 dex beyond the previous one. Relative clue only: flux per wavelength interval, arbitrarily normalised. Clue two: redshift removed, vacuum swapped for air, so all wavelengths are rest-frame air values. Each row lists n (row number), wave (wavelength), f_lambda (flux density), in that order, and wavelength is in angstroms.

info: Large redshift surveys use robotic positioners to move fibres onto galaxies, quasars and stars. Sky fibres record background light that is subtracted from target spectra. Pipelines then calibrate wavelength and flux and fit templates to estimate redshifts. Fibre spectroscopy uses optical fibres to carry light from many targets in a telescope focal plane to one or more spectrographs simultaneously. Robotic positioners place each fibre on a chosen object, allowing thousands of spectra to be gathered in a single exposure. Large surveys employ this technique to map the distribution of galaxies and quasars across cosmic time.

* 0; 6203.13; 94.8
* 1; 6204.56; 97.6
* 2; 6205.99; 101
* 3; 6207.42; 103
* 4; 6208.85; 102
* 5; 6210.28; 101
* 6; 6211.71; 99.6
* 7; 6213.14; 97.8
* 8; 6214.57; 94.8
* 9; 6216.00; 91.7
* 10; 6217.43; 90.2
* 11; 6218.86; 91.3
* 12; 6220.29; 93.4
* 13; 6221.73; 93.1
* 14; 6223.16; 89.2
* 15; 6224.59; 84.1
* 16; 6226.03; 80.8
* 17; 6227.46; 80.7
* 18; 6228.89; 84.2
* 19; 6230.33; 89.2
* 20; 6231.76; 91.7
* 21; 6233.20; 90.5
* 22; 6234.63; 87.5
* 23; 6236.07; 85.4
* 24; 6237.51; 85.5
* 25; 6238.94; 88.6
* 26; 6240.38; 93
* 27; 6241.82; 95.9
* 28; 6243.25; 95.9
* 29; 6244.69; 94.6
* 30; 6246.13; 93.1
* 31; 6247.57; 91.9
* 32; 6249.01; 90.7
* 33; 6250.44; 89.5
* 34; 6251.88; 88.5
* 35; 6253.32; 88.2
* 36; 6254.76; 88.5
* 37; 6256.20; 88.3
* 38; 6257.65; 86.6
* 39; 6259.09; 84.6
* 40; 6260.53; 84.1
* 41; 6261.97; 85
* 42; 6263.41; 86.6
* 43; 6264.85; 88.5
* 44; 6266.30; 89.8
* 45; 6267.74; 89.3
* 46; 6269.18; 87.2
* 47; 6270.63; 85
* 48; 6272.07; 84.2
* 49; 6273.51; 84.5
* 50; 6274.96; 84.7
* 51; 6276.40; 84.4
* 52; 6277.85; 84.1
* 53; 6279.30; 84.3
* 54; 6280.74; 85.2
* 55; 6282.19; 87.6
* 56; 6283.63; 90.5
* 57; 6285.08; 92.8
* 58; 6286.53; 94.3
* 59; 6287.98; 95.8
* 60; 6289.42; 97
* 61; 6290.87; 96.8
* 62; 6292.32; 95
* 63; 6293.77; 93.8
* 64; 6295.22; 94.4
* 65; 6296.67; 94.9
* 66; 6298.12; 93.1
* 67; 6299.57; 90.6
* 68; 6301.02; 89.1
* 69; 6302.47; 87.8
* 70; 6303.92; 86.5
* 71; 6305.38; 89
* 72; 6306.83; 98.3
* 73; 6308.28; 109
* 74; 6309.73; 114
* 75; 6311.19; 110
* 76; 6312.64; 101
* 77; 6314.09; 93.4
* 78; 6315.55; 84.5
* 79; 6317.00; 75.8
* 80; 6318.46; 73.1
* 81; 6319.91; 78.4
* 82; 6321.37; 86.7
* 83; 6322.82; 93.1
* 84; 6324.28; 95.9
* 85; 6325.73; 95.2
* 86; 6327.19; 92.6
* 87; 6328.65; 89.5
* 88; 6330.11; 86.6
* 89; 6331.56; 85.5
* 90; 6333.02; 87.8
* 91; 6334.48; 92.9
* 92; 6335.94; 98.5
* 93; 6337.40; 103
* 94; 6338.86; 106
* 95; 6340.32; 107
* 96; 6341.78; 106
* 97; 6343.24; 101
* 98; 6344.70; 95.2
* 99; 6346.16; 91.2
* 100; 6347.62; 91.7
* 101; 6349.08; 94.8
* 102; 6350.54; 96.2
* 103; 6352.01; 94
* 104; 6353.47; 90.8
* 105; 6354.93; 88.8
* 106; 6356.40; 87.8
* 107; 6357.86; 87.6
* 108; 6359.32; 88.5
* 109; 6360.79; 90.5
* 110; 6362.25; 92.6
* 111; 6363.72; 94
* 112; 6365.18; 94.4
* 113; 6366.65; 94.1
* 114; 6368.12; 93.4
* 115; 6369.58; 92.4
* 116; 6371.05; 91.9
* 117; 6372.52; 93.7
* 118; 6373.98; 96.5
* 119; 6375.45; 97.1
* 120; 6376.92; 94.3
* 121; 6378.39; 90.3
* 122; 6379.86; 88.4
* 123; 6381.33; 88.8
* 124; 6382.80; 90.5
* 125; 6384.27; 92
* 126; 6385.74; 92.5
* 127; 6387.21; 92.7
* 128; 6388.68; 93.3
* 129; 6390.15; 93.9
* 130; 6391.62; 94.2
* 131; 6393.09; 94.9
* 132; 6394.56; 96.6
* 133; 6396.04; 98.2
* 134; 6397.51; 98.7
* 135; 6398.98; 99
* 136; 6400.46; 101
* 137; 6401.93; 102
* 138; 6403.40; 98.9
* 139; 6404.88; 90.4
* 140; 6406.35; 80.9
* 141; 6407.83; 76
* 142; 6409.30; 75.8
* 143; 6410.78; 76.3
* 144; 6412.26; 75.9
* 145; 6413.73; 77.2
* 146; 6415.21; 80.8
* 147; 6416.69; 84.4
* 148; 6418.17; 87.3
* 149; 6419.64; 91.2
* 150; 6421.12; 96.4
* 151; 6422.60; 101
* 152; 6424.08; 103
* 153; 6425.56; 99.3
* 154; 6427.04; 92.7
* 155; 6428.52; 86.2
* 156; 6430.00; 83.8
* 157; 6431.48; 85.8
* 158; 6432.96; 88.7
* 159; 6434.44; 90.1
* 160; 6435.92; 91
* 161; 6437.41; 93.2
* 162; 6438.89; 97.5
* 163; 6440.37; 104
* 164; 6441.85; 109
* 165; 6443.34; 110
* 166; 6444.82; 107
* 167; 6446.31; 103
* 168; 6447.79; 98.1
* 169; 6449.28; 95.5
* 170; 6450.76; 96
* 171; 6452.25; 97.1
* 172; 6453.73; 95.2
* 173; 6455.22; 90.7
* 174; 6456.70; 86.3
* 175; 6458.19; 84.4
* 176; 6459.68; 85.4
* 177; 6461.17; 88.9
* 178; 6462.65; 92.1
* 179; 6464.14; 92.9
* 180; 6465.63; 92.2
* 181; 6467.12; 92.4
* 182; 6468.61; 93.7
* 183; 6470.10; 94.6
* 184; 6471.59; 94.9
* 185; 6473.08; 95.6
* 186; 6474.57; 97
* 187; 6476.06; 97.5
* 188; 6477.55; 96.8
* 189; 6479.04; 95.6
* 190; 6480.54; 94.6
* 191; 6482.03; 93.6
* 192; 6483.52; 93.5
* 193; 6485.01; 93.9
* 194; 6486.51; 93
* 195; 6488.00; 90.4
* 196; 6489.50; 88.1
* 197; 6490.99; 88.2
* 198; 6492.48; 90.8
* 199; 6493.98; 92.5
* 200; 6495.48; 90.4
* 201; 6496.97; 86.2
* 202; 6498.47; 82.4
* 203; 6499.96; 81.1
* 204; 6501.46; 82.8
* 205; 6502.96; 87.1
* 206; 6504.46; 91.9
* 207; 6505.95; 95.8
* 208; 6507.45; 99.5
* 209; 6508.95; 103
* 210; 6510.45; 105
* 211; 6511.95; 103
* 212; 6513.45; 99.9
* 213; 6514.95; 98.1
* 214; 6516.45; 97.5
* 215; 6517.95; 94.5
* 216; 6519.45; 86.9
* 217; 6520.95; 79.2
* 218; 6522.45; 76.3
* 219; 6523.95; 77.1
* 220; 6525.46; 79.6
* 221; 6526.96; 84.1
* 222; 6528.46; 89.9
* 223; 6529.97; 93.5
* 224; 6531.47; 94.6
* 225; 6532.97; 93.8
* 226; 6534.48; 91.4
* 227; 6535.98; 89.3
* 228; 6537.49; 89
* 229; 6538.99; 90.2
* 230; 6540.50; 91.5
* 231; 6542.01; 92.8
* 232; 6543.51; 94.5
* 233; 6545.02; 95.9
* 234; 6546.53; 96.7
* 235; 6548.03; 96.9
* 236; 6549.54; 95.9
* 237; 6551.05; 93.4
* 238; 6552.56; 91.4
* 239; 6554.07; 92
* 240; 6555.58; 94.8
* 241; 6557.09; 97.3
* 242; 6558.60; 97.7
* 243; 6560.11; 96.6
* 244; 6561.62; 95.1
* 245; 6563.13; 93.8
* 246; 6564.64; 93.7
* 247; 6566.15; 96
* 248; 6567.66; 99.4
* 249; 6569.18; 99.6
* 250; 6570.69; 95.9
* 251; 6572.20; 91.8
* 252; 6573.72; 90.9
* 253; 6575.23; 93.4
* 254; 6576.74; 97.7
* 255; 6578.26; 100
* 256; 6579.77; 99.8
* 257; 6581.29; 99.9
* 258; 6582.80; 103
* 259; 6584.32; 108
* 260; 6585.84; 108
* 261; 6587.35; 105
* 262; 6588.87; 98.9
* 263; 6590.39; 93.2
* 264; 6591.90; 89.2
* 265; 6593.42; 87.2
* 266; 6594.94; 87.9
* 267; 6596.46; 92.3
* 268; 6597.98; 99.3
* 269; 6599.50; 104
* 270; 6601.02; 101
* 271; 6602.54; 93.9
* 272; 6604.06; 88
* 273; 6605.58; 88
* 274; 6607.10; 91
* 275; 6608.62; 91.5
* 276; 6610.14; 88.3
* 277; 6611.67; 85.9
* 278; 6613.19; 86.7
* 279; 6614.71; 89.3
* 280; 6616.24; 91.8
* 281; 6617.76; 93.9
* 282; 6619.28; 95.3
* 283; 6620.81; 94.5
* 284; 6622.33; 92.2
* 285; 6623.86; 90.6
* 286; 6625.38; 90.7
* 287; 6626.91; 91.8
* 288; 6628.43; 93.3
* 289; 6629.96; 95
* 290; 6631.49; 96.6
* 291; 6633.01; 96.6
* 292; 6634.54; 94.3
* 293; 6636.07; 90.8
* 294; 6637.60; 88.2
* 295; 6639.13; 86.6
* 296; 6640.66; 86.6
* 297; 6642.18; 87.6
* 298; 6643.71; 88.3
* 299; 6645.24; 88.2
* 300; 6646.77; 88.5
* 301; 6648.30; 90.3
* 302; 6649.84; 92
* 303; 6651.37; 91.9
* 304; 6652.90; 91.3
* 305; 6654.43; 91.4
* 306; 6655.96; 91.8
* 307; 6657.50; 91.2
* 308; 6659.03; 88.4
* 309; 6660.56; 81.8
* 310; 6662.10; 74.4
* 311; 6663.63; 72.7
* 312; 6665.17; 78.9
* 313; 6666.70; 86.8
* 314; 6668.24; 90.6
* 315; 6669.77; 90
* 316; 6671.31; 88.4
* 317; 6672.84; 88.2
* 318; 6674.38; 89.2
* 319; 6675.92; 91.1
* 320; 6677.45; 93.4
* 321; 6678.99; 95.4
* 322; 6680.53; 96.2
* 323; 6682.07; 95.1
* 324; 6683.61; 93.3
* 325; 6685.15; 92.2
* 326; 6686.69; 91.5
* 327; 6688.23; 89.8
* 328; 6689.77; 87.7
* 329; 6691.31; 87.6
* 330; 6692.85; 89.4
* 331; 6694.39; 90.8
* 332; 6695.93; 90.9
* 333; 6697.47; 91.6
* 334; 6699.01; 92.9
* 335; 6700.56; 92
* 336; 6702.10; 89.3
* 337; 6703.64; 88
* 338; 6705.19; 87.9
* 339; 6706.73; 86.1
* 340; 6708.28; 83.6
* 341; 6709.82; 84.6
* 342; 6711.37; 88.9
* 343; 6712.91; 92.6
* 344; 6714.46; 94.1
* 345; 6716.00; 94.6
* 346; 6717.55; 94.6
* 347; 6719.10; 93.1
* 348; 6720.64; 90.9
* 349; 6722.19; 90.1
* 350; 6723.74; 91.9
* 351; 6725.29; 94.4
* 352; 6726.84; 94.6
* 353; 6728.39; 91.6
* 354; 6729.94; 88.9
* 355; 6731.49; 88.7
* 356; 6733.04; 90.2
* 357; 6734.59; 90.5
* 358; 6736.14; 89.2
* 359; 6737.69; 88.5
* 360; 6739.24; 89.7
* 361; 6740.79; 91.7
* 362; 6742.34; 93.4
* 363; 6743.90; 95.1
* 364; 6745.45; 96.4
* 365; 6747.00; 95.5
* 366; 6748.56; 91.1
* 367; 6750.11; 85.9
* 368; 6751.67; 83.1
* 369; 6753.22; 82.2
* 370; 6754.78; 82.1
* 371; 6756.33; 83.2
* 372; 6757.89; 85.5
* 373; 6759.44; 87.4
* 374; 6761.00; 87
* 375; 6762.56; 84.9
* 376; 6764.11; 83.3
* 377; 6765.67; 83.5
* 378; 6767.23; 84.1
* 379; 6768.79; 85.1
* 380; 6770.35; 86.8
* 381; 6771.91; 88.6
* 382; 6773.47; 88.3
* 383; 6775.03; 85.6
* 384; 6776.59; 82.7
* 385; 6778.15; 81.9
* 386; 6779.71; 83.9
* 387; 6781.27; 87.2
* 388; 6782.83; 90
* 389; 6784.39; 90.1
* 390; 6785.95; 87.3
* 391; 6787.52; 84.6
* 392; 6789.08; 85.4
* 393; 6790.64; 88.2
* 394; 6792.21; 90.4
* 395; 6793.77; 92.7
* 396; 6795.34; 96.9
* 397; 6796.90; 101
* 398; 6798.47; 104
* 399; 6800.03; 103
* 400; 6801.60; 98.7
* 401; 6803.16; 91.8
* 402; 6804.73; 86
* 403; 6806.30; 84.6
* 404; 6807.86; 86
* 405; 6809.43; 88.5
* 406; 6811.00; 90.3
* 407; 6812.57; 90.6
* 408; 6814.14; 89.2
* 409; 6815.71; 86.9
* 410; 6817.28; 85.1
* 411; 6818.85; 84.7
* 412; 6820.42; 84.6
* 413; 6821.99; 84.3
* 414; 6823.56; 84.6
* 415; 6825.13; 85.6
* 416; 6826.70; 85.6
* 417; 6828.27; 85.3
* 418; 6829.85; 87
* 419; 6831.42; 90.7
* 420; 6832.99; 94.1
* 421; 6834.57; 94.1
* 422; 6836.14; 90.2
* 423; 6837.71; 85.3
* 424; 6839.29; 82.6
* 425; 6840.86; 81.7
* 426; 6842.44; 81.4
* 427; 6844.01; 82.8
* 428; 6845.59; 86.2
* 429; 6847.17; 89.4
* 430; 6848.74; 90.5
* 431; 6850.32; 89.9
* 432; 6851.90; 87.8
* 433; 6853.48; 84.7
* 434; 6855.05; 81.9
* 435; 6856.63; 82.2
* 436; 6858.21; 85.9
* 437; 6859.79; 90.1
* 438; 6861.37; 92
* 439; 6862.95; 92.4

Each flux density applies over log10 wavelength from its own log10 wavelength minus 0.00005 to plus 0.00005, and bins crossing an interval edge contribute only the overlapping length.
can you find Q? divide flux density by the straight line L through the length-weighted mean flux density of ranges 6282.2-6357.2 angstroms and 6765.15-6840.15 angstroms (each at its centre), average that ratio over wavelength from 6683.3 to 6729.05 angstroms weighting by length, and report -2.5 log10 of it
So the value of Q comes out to -0.014 mag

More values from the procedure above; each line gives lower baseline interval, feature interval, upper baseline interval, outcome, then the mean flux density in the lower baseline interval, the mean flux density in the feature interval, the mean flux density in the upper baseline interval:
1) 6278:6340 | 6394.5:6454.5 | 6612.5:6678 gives -0.02 mag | 92.6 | 93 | 89.6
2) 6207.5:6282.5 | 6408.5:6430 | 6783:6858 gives 0.02 mag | 89.3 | 87.5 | 88.5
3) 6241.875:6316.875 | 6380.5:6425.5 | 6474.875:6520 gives 0.02 mag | 91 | 90.9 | 93.2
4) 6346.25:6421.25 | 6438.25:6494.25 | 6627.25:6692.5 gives -0.05 mag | 91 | 94.8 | 89.6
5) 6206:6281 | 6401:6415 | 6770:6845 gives 0.07 mag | 89.6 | 83.9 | 88.4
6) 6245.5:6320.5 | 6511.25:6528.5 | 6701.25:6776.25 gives 0.01 mag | 90.1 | 88.8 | 88.8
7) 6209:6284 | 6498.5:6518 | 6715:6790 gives -0.07 mag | 89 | 94.9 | 88.4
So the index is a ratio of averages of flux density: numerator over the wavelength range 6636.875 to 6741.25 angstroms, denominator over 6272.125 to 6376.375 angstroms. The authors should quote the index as 0.97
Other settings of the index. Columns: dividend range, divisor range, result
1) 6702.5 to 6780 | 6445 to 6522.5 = 0.95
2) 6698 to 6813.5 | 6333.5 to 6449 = 0.96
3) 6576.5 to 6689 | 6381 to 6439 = 1.01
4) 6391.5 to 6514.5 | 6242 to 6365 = 1.01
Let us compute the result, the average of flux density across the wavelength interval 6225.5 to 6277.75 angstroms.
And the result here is 87.9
